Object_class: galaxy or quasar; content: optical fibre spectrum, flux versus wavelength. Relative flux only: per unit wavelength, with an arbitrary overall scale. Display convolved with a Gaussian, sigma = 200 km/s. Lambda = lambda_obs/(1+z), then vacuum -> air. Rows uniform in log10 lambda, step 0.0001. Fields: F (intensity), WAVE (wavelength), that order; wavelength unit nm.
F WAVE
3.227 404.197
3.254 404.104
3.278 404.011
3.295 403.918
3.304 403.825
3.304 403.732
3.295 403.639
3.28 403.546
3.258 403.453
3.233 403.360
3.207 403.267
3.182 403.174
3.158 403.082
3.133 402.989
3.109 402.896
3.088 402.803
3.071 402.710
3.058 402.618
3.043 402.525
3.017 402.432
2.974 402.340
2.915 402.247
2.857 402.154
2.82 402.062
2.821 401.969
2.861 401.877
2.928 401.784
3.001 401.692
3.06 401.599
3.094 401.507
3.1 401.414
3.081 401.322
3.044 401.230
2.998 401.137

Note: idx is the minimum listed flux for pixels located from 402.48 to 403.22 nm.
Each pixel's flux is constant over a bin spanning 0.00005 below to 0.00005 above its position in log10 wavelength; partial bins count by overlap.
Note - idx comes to 3.043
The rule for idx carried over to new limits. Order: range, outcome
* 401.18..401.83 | 2.928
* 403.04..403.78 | 3.158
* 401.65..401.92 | 2.861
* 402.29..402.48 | 2.974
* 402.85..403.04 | 3.109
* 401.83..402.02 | 2.821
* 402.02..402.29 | 2.82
